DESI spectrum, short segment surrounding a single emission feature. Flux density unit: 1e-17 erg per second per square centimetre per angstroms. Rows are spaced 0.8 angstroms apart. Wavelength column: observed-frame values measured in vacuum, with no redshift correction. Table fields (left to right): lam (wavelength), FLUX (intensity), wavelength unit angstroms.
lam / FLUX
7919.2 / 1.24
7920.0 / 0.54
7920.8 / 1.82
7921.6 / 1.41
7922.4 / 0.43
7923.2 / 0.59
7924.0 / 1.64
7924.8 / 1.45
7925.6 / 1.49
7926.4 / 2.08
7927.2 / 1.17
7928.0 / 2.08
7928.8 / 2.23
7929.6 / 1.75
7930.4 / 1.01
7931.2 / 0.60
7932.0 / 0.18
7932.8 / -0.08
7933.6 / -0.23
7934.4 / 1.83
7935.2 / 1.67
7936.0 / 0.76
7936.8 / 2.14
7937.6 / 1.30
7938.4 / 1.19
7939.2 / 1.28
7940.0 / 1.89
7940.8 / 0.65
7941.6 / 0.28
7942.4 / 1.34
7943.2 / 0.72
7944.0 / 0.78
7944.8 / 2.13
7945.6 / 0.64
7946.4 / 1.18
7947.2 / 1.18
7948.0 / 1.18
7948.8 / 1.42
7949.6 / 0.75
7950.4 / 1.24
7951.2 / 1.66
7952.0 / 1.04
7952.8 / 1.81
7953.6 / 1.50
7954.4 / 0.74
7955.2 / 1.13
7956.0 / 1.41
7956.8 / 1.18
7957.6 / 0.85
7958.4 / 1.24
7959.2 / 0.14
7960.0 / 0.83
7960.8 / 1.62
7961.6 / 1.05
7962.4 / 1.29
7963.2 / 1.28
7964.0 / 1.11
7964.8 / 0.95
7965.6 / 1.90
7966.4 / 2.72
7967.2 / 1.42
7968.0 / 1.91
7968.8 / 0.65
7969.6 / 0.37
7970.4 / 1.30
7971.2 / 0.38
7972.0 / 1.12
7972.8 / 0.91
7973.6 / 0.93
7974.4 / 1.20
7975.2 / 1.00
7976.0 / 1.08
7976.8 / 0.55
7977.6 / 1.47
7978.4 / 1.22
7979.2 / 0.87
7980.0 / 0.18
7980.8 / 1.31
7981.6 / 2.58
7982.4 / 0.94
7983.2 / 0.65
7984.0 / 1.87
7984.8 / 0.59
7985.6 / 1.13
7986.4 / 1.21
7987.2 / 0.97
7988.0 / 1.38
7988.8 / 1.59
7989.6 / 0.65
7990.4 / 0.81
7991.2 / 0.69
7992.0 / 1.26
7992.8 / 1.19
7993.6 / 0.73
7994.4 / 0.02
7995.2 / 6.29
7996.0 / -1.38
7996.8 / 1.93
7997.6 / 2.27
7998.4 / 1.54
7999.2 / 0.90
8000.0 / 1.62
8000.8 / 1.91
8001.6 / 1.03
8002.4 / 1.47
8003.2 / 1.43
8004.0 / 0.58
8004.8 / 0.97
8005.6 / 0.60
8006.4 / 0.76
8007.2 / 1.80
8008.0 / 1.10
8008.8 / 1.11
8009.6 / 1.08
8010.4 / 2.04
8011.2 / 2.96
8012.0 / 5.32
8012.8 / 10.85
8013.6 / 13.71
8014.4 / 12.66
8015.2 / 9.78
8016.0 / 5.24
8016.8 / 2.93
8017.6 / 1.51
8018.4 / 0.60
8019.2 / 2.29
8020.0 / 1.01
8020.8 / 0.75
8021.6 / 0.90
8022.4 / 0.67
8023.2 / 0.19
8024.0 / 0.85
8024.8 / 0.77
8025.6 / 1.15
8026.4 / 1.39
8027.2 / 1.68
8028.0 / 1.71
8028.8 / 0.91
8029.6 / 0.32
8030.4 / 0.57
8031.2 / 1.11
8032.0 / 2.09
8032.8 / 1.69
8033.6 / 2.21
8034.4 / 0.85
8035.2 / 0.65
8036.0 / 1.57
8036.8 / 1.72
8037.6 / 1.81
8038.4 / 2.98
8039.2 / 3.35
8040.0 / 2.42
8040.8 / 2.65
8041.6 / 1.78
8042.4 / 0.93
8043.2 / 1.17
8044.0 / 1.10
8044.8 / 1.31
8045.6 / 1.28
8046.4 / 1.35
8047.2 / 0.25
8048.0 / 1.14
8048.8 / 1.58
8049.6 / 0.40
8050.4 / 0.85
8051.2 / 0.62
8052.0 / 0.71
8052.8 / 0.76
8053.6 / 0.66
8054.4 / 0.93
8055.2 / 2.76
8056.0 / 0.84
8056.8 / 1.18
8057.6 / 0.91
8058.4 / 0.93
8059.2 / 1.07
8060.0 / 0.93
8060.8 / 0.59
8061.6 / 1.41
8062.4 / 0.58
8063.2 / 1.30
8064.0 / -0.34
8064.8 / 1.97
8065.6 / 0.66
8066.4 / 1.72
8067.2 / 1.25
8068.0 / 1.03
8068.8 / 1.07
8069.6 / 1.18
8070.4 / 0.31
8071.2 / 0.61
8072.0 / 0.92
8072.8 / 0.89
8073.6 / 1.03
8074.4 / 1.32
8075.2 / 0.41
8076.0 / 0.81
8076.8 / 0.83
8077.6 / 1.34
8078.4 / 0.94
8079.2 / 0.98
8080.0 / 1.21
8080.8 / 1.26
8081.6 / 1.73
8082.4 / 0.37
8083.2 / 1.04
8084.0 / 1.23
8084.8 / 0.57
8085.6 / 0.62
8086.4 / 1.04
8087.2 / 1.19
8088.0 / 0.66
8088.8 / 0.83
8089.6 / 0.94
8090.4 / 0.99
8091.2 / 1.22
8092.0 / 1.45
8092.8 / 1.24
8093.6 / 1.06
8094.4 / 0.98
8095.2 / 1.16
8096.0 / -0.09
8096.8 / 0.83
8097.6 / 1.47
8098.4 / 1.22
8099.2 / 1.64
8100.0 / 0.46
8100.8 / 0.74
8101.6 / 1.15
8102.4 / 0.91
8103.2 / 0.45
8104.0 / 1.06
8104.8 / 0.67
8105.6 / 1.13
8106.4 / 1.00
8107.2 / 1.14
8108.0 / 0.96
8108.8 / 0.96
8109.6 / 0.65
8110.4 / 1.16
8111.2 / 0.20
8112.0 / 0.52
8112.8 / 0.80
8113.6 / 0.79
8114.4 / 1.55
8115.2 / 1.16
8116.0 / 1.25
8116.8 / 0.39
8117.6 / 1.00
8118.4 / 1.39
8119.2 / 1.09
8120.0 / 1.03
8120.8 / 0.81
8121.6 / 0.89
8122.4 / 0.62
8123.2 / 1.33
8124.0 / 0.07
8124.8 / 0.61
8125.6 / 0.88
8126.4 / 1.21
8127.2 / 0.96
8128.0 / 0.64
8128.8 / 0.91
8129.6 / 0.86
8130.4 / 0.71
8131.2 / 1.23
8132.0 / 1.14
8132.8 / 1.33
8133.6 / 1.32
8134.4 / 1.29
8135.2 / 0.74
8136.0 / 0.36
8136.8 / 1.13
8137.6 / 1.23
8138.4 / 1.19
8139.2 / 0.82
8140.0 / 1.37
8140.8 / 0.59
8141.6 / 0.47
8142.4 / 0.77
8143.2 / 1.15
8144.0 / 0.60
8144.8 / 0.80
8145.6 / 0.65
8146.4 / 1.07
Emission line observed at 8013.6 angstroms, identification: H-alpha 6563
